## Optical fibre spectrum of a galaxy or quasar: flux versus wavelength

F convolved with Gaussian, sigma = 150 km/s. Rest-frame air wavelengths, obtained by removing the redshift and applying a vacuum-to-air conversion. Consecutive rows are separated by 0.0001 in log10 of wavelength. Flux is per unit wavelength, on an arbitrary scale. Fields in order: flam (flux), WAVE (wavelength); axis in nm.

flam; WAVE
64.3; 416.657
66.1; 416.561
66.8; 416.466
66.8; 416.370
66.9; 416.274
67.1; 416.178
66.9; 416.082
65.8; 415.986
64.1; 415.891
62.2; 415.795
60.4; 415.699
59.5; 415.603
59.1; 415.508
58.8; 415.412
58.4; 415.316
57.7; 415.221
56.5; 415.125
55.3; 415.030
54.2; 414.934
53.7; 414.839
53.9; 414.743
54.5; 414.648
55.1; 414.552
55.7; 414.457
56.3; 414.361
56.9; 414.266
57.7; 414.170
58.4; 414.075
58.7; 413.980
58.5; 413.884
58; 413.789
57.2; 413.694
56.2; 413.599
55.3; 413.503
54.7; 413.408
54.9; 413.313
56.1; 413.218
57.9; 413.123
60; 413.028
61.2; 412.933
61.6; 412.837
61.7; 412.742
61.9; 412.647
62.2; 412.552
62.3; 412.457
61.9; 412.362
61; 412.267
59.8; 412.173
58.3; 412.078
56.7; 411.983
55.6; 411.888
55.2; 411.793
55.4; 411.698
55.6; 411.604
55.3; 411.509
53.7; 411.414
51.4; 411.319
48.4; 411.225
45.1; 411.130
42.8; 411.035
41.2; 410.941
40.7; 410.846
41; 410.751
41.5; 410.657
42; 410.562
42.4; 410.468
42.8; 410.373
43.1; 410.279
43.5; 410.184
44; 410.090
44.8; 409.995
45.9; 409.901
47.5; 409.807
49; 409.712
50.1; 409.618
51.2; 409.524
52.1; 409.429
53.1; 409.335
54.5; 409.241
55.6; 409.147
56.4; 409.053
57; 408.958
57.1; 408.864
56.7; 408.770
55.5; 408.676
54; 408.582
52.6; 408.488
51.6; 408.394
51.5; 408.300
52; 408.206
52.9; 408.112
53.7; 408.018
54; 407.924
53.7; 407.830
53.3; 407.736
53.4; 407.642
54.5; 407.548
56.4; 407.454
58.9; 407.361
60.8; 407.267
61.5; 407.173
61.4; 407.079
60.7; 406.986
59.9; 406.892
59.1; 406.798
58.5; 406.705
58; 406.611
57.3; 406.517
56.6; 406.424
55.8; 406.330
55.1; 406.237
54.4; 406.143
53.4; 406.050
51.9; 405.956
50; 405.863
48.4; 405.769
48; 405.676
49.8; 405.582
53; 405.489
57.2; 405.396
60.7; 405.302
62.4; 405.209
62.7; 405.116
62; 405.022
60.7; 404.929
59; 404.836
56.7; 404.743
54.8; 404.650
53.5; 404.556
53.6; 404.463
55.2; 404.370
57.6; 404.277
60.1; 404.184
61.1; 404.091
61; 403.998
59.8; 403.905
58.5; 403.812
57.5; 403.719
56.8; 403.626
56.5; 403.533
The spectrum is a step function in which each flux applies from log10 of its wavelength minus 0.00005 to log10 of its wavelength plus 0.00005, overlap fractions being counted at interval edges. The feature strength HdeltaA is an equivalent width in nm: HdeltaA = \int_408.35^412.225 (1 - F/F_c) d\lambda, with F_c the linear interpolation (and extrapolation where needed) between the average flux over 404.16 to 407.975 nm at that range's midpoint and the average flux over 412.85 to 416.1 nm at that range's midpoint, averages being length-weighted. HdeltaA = 0.47 nm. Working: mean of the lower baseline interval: 56.4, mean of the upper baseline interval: 57.9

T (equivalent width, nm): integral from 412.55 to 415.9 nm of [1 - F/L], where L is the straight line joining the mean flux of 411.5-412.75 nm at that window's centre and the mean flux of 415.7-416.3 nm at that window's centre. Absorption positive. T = 0.24 nm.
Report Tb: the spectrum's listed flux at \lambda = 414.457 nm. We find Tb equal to 55.7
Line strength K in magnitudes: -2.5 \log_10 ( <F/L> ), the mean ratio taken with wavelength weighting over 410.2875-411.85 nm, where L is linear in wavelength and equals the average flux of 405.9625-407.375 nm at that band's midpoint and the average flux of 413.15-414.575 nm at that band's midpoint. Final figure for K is 0.21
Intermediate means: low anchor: 57.9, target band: 47.1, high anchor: 56.7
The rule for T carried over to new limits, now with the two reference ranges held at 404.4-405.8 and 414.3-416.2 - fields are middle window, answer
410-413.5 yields 0.32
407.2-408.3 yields 0.04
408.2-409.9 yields 0.12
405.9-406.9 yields 0.01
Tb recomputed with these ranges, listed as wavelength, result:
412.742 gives 61.7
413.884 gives 58.5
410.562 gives 42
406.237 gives 55.1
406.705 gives 58.5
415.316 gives 58.4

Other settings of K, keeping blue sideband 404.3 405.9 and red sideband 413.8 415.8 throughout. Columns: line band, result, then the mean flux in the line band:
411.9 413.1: -0.07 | 60.5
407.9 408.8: 0.06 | 53.4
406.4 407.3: -0.06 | 59.4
